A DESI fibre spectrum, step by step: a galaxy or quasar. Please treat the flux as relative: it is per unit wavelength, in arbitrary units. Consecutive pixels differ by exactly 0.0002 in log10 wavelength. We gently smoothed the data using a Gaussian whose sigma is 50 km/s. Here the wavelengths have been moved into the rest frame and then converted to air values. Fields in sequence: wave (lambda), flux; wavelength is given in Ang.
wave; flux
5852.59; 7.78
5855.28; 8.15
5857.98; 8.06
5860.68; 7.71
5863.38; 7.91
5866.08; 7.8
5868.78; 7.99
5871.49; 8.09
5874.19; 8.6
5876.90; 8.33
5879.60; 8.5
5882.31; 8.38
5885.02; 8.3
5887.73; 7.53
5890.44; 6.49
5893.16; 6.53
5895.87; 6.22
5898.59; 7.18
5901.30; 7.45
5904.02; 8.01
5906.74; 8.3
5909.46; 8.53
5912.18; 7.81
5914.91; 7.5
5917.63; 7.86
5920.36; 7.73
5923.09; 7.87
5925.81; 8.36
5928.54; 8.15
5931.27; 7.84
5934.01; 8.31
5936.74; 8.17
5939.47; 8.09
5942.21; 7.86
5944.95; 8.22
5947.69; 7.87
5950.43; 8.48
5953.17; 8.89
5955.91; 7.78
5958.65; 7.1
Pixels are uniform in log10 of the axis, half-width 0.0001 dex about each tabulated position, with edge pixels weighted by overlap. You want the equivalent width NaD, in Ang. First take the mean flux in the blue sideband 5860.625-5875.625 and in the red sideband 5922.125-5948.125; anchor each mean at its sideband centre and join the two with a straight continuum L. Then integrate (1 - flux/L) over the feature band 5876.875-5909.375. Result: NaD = 1.8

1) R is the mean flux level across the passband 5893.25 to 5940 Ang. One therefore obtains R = 7.81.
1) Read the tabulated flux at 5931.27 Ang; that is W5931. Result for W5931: 7.84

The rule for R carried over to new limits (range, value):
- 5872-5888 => 8.32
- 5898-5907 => 7.72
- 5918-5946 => 8.05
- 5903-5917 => 8.02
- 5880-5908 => 7.47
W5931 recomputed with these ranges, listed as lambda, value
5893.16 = 6.53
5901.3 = 7.45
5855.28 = 8.15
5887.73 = 7.53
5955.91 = 7.78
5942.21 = 7.86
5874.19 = 8.6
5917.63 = 7.86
